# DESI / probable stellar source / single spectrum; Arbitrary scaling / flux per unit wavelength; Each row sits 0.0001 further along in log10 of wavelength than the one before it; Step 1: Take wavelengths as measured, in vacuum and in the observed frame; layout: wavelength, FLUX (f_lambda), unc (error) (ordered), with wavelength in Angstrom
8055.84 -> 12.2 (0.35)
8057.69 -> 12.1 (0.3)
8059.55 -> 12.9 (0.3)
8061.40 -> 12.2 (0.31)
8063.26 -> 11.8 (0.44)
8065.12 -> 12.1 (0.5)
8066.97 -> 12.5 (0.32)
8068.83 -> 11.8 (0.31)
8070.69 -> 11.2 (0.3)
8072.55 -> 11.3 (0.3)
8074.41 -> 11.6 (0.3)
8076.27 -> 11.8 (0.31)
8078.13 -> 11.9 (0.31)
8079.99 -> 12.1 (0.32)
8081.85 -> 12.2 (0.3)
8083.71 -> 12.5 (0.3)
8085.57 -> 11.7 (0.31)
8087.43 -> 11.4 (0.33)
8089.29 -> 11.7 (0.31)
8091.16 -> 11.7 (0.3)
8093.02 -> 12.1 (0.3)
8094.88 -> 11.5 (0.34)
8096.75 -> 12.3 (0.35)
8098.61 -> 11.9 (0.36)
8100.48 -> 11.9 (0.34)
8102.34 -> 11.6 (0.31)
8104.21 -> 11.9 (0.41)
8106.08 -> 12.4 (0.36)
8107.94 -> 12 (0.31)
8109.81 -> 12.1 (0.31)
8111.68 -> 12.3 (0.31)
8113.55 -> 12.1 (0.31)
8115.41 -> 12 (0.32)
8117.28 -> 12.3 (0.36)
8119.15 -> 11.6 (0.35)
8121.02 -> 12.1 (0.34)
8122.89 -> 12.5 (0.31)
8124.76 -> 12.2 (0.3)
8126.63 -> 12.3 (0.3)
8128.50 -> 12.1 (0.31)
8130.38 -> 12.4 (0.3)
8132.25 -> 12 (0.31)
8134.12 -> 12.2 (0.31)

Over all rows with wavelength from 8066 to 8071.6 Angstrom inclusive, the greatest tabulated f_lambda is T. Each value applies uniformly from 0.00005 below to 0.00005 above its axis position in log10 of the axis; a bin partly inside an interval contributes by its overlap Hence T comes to 12.5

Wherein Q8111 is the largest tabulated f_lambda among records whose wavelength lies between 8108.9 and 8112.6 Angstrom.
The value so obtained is 12.3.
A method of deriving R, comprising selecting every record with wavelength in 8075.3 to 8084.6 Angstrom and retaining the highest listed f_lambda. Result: 12.5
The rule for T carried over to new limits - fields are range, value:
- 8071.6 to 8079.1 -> 11.9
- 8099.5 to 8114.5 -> 12.4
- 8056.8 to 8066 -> 12.9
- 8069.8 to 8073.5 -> 11.3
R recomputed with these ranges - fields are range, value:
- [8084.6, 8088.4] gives 11.7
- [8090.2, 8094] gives 12.1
